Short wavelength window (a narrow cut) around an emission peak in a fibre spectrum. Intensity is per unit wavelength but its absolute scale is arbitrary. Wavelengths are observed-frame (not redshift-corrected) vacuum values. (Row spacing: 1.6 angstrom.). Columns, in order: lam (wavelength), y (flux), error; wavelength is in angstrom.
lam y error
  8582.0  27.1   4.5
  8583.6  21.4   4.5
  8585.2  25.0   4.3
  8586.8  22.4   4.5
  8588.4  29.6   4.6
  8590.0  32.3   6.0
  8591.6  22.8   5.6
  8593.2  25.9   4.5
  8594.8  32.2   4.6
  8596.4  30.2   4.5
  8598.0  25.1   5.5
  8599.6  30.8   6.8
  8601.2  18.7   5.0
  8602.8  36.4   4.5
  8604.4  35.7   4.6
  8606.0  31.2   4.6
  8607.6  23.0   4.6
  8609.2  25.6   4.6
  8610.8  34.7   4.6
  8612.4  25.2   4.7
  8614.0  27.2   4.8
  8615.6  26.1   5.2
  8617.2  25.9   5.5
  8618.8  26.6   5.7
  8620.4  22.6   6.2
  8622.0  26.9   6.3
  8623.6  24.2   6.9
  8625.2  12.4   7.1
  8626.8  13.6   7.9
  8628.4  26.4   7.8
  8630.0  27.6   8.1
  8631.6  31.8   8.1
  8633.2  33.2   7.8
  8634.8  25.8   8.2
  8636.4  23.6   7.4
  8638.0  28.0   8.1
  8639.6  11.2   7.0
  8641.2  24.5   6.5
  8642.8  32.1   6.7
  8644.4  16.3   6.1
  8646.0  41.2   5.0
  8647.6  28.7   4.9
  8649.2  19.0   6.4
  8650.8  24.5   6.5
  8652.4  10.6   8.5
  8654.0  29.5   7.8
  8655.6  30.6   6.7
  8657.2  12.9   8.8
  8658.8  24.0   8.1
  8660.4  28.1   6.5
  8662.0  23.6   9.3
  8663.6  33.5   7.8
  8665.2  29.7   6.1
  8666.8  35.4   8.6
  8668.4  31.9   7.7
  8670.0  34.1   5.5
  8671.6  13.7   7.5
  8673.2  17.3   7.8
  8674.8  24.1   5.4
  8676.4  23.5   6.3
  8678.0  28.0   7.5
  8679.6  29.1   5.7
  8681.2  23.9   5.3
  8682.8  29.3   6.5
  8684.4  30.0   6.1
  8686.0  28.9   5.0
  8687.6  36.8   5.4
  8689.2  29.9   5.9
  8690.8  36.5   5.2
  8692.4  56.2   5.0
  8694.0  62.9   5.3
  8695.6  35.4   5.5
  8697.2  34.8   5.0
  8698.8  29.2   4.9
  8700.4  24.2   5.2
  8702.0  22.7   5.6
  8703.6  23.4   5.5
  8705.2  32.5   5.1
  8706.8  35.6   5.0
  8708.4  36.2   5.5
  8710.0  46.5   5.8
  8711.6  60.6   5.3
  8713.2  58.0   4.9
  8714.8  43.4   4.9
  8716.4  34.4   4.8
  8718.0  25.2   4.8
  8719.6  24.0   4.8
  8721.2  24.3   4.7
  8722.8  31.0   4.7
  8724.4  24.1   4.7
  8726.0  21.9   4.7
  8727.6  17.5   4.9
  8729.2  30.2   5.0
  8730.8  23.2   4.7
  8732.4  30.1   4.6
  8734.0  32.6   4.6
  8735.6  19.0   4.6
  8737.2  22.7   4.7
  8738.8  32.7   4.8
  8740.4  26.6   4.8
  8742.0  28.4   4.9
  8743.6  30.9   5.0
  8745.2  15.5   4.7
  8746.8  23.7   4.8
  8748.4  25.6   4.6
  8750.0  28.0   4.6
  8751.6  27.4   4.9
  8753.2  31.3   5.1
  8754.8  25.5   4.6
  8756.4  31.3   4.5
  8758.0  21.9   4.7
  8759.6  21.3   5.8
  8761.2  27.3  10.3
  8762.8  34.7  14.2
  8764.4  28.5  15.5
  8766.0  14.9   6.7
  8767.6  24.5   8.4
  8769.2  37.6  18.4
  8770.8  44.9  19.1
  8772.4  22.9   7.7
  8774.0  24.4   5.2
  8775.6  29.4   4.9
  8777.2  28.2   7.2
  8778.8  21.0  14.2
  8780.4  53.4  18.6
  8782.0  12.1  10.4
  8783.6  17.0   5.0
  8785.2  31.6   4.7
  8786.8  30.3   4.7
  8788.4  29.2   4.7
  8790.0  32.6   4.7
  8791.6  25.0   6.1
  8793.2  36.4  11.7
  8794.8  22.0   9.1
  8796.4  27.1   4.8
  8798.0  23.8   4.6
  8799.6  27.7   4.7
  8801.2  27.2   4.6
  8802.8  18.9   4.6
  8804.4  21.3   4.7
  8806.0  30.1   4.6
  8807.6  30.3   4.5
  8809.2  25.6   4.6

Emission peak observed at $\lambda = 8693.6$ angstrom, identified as [S II] 6716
